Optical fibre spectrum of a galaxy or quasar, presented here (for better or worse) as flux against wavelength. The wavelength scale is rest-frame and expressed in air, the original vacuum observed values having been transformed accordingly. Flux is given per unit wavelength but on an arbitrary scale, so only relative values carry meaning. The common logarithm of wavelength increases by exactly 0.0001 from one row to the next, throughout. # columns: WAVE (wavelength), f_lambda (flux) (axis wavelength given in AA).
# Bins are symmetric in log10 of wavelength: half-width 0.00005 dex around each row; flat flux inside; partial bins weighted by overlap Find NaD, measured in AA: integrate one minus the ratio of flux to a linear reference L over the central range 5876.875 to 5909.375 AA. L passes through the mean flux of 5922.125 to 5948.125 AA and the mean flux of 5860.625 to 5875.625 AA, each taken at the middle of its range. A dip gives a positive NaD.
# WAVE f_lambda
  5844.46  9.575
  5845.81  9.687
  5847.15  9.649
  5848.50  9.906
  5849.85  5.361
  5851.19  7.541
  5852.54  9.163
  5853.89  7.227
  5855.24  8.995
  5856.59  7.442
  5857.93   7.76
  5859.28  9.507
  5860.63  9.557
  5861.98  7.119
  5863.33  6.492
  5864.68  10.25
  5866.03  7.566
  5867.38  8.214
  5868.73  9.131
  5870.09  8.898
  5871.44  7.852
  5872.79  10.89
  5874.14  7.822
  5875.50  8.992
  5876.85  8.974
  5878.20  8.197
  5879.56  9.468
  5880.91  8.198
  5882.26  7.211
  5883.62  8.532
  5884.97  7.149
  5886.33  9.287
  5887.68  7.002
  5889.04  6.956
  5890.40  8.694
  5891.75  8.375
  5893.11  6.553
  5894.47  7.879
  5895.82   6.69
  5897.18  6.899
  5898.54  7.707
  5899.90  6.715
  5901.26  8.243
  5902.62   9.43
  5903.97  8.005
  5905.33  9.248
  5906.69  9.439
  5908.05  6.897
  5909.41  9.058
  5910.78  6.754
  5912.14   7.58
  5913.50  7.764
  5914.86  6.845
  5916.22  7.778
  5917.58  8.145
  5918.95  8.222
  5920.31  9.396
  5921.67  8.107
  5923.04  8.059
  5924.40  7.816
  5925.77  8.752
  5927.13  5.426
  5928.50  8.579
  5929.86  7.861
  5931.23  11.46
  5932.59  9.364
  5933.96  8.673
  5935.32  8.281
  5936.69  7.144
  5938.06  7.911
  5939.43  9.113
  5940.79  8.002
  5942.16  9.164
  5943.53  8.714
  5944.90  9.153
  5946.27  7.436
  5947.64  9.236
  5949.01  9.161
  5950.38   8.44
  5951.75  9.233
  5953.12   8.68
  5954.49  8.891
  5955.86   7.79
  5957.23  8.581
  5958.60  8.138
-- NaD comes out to 1.8 AA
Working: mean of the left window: 8.5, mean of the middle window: 7.99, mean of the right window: 8.42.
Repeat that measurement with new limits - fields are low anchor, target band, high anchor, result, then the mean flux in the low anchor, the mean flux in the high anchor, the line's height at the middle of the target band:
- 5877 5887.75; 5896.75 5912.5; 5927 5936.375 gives 0.8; 8.24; 8.65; 8.42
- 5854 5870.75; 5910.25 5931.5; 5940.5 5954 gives 1.6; 8.37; 8.74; 8.63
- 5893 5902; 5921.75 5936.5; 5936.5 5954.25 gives -0.4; 7.3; 8.61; 8.17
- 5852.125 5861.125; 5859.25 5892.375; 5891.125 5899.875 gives -2.1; 8.48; 7.29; 7.9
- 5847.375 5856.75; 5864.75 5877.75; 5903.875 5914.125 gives -1.1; 8.05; 8.09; 8.07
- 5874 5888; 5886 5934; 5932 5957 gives 2.3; 8.31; 8.57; 8.43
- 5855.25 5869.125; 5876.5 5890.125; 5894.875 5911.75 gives 0.0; 8.32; 7.92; 8.12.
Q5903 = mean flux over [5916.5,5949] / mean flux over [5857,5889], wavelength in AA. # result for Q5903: 1.00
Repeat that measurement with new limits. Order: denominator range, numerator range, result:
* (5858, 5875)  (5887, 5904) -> 0.89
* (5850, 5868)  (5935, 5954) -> 1.05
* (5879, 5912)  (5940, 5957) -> 1.09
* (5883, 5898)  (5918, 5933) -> 1.10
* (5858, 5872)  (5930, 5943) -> 1.04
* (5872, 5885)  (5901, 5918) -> 0.94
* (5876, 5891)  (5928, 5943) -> 1.07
